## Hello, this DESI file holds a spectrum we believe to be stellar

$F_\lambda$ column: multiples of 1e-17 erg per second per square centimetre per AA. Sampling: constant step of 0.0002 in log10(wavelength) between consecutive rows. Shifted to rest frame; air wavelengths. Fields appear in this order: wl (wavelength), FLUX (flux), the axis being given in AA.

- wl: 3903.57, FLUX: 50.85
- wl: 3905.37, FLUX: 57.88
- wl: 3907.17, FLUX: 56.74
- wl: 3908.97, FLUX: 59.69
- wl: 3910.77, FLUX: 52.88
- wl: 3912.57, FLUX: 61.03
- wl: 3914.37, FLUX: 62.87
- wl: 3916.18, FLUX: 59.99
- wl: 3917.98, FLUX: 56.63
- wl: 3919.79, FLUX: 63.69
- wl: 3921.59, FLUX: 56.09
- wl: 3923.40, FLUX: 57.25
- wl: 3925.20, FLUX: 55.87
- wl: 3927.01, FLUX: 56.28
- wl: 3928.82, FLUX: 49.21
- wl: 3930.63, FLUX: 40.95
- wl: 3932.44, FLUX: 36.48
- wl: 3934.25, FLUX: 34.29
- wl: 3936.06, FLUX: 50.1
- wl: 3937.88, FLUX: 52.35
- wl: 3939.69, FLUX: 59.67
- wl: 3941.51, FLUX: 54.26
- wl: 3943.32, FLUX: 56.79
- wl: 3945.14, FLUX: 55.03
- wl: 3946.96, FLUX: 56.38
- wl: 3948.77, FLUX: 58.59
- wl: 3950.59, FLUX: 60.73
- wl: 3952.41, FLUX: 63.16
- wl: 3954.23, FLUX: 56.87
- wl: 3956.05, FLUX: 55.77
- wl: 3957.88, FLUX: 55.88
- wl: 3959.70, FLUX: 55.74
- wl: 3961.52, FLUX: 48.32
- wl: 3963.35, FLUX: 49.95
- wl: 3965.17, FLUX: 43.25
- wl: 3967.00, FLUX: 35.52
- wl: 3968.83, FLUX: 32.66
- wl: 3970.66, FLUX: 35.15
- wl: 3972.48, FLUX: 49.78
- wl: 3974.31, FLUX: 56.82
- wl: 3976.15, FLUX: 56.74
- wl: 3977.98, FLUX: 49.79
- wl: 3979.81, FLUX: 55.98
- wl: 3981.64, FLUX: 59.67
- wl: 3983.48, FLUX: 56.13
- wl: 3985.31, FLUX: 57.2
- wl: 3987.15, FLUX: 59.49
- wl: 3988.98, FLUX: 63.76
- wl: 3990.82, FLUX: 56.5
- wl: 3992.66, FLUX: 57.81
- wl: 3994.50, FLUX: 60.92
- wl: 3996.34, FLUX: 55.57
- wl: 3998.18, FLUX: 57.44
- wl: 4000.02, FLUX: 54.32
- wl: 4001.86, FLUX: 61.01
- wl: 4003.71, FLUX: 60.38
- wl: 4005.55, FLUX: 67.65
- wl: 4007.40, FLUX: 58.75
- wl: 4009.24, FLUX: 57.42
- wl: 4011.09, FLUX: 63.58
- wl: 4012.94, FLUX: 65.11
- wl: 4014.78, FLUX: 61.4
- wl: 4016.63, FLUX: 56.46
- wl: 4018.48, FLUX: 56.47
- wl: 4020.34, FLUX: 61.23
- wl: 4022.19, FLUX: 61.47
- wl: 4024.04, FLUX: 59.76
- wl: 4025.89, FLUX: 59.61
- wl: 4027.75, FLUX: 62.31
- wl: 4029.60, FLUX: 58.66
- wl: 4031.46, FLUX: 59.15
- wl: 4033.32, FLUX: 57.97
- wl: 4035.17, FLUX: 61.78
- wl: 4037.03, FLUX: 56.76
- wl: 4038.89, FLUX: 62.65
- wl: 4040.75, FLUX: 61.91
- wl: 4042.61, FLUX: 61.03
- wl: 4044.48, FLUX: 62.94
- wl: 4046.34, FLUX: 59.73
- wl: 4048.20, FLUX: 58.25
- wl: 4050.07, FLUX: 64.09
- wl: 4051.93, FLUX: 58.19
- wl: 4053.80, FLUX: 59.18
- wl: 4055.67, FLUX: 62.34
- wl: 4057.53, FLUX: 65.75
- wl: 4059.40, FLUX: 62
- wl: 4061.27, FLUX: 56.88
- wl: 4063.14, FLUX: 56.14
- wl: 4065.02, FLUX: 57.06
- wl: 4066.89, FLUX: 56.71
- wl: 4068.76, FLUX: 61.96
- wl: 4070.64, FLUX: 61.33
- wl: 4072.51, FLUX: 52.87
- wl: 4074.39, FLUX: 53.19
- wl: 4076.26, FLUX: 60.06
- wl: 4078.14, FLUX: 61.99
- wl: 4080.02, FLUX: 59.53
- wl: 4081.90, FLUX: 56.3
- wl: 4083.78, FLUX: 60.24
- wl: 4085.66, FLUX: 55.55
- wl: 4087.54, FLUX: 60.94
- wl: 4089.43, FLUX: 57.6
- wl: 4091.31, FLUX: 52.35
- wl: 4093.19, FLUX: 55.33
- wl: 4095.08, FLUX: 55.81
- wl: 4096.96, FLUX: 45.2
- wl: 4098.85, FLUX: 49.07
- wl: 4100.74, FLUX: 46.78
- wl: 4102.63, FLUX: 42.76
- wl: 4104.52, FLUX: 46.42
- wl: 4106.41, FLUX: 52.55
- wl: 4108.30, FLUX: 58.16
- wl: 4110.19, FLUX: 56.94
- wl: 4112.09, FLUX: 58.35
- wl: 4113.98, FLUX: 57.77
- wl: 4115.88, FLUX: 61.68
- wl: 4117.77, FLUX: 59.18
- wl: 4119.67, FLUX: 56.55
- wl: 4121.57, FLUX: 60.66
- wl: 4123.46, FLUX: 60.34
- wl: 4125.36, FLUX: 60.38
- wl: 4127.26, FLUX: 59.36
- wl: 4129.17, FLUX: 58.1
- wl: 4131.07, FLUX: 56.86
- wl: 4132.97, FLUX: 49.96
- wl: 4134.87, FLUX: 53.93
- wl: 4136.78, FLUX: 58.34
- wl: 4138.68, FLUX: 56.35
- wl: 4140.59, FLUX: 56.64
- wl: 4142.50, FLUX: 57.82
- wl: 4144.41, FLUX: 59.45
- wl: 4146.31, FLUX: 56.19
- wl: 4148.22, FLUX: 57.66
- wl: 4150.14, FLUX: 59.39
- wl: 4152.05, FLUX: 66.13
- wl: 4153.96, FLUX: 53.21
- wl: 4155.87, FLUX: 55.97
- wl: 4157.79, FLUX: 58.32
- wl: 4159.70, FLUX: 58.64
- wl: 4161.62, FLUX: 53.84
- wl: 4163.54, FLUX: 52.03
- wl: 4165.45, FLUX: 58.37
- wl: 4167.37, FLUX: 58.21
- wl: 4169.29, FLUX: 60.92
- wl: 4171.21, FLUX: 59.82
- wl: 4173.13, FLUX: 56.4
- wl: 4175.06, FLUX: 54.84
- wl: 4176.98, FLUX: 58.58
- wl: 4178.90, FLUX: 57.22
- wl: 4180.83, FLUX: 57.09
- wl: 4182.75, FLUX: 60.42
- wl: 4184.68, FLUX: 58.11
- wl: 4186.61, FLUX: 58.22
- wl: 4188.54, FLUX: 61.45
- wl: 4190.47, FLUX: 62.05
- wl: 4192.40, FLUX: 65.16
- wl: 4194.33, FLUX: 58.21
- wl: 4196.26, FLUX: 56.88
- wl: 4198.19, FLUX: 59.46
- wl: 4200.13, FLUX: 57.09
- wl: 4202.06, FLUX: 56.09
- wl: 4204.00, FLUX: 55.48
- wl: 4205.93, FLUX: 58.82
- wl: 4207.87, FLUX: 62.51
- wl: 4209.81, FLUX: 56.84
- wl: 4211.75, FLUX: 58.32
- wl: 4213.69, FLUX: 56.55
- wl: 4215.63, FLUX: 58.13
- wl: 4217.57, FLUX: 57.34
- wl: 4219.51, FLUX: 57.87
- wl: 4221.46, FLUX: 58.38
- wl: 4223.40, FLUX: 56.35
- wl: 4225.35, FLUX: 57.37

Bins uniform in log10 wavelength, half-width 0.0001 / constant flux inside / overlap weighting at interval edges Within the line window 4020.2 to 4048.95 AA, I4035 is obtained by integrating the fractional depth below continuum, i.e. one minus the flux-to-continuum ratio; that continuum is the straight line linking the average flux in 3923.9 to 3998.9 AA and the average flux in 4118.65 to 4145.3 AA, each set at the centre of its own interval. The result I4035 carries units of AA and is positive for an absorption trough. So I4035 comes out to -2.90 AA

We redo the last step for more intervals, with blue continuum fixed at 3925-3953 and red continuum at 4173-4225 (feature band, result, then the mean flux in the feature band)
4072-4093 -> -0.7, 57.4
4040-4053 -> -1.4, 60.8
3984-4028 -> -4.8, 59.7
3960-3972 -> 2.5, 41.9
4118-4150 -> -0.4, 57.5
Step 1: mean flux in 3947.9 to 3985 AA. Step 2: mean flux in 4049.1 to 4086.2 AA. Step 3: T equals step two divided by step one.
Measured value 1.14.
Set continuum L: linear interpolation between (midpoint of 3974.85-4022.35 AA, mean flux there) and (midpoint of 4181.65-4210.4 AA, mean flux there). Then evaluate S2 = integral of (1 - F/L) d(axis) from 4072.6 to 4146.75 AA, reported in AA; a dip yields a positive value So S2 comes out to 3.8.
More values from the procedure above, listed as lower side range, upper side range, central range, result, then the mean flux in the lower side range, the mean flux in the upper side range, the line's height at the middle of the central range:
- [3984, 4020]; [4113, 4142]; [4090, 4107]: 2.5 AA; 59.5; 57.7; 58.2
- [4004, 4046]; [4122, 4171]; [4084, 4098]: 1.0 AA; 60.6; 57.5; 58.9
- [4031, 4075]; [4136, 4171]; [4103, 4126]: 0.6 AA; 59.6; 57.7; 58.4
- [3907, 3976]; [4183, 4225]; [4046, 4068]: -1.8 AA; 52.7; 58.5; 55.3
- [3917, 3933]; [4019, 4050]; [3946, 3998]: 2.2 AA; 52.9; 60.4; 56.1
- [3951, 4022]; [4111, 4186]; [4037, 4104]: -0.8 AA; 55.6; 57.8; 56.7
